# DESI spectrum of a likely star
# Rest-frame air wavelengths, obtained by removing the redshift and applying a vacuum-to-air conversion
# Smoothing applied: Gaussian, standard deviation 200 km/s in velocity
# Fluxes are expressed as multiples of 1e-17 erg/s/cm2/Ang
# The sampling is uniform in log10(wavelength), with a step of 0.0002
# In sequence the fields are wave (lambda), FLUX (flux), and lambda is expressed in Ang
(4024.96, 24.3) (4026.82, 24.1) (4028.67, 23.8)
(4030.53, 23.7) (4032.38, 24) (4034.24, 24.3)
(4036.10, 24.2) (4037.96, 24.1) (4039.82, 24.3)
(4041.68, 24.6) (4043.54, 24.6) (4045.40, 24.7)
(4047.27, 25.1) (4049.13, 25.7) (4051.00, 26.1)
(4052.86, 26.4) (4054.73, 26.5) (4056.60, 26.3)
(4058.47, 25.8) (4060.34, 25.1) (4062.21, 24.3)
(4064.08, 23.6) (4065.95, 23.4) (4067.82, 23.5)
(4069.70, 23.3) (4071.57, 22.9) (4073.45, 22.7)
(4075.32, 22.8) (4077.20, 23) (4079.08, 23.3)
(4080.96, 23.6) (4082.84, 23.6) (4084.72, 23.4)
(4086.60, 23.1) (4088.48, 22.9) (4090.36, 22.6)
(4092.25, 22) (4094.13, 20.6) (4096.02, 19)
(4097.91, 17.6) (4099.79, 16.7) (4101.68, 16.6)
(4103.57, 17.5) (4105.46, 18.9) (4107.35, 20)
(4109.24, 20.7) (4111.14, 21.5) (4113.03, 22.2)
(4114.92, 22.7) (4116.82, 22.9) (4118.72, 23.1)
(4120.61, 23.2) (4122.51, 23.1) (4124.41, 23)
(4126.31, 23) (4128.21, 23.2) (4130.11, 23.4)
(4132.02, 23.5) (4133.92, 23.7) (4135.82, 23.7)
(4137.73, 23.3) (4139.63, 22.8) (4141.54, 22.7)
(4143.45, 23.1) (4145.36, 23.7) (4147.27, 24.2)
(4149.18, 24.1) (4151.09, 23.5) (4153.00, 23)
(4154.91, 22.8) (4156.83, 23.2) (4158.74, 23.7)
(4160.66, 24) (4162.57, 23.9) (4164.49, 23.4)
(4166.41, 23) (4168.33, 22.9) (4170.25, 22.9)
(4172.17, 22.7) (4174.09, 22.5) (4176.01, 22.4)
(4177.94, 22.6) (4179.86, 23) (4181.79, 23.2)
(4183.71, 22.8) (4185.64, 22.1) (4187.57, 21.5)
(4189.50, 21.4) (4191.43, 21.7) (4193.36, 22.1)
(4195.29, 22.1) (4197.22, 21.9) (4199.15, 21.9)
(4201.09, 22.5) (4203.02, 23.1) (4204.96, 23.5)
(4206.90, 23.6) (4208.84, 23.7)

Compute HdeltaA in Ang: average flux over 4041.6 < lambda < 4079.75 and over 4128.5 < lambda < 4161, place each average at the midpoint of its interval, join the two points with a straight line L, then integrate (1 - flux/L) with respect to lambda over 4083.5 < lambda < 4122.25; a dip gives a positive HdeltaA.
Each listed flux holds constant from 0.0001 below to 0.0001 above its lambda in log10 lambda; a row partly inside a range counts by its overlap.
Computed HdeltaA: 4.9 Ang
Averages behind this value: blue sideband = 24.5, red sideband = 23.4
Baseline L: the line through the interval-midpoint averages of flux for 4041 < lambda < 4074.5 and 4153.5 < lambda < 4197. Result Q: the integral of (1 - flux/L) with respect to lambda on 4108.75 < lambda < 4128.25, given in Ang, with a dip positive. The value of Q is 0.9 Ang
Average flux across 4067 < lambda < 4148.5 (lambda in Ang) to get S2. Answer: 22.2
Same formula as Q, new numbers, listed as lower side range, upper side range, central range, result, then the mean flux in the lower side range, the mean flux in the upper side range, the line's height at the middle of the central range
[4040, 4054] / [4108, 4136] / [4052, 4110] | 4.6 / 25.3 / 22.8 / 24.2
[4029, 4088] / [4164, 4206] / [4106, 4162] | 0.5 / 24.2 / 22.5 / 23.2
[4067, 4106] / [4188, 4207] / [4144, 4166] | -1.6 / 21.4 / 22.3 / 22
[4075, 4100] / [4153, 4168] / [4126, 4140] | -0.3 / 21.8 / 23.4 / 22.8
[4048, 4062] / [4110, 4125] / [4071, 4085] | 0.9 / 25.9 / 22.7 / 24.7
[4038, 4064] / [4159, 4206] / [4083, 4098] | 1.7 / 25.2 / 22.6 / 24.5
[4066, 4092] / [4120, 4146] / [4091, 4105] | 2.7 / 23.1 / 23.2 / 23.2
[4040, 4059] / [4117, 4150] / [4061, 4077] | 1.1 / 25.5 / 23.3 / 25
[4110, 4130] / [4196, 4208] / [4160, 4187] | -0.2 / 22.8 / 22.7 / 22.8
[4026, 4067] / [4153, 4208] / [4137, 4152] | -0.1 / 24.8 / 22.7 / 23.3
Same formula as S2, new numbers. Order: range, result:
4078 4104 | 21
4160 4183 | 23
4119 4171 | 23.3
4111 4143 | 23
